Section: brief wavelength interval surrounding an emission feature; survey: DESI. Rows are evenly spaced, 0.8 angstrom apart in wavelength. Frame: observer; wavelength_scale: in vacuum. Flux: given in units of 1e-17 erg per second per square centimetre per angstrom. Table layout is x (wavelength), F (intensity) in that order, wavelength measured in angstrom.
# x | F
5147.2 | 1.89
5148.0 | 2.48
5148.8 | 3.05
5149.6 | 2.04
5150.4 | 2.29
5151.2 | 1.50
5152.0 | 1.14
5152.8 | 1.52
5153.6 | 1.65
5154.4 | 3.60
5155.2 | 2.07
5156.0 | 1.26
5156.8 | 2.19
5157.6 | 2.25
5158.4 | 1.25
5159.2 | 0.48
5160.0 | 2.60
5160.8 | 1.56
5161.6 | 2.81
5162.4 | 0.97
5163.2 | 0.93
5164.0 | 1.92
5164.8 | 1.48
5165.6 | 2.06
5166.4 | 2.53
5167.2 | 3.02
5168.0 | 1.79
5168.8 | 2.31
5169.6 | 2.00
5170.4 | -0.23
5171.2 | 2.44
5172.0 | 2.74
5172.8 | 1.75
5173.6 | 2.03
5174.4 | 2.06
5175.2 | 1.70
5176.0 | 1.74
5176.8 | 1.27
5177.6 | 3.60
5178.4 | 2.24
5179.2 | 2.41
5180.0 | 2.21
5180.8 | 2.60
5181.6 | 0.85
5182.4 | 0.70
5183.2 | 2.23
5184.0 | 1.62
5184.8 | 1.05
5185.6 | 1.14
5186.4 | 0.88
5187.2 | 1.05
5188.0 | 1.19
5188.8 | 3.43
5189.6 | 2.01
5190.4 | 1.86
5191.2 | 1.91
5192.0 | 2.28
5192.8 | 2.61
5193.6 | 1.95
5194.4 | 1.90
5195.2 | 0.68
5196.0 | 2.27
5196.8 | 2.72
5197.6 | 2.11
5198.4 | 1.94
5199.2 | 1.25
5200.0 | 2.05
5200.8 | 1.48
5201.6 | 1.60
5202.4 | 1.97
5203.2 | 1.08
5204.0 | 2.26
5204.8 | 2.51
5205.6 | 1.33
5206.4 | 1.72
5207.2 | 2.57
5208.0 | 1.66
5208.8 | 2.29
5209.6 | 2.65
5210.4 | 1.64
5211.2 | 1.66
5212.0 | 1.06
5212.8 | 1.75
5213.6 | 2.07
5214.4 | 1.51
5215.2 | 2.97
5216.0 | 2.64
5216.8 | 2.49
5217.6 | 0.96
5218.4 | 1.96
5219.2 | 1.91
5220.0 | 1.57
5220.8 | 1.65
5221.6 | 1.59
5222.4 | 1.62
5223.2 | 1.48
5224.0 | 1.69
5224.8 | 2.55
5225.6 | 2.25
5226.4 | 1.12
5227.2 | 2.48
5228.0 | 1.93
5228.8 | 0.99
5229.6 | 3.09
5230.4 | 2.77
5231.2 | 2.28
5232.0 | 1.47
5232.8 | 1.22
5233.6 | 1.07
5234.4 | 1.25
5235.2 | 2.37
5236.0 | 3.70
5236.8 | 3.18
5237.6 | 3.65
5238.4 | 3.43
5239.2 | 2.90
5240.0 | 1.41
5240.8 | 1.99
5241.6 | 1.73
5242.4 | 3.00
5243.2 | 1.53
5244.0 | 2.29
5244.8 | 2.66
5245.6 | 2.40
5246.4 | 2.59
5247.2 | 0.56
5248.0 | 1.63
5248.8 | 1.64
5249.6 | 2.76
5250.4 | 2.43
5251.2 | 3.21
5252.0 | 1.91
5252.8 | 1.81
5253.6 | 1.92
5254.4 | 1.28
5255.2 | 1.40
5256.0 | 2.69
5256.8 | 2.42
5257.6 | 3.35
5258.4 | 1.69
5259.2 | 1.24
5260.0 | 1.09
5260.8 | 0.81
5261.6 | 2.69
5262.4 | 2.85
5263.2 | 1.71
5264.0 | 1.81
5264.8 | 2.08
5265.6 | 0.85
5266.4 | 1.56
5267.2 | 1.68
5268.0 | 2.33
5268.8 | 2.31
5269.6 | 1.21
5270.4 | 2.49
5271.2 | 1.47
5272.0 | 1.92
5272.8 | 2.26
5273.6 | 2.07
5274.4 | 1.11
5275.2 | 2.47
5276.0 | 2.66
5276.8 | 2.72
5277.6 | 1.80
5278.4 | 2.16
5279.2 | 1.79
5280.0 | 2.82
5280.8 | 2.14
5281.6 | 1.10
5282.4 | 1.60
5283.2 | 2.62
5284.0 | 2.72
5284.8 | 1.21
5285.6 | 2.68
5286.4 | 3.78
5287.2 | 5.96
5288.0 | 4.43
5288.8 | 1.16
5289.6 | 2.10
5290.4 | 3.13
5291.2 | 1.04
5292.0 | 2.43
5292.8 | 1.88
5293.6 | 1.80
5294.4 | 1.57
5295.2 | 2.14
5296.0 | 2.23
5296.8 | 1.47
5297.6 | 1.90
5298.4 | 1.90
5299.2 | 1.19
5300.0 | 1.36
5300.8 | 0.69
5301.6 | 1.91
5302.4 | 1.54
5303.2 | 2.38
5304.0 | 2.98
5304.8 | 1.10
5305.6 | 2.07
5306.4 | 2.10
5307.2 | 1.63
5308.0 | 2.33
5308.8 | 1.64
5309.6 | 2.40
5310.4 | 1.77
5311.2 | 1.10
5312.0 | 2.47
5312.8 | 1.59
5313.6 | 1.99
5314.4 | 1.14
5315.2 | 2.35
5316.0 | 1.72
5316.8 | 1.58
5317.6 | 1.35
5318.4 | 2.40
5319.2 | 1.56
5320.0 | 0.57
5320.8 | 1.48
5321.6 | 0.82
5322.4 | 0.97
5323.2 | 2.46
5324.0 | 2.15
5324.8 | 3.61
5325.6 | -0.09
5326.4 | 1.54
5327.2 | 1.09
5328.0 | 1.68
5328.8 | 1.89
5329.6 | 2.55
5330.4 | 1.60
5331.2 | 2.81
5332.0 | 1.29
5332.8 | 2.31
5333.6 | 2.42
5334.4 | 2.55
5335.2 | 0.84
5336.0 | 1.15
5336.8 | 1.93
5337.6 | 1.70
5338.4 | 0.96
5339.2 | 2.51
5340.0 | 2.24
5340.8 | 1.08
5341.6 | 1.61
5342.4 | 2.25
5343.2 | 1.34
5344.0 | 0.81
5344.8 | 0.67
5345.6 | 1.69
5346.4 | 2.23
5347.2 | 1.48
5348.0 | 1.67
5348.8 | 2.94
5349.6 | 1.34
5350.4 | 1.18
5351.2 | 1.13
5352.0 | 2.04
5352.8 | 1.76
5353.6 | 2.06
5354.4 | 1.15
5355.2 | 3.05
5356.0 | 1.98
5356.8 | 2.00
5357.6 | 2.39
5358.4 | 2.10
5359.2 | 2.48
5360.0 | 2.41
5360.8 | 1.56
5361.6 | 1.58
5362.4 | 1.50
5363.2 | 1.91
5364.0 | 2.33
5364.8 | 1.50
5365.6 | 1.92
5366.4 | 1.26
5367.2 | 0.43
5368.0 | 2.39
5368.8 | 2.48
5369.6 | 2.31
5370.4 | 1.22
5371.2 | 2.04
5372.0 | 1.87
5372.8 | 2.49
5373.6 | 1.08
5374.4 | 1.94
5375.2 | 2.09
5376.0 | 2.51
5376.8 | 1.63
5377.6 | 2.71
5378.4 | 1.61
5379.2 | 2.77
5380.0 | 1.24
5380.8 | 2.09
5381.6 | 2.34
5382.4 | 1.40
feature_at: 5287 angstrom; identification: [O III]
